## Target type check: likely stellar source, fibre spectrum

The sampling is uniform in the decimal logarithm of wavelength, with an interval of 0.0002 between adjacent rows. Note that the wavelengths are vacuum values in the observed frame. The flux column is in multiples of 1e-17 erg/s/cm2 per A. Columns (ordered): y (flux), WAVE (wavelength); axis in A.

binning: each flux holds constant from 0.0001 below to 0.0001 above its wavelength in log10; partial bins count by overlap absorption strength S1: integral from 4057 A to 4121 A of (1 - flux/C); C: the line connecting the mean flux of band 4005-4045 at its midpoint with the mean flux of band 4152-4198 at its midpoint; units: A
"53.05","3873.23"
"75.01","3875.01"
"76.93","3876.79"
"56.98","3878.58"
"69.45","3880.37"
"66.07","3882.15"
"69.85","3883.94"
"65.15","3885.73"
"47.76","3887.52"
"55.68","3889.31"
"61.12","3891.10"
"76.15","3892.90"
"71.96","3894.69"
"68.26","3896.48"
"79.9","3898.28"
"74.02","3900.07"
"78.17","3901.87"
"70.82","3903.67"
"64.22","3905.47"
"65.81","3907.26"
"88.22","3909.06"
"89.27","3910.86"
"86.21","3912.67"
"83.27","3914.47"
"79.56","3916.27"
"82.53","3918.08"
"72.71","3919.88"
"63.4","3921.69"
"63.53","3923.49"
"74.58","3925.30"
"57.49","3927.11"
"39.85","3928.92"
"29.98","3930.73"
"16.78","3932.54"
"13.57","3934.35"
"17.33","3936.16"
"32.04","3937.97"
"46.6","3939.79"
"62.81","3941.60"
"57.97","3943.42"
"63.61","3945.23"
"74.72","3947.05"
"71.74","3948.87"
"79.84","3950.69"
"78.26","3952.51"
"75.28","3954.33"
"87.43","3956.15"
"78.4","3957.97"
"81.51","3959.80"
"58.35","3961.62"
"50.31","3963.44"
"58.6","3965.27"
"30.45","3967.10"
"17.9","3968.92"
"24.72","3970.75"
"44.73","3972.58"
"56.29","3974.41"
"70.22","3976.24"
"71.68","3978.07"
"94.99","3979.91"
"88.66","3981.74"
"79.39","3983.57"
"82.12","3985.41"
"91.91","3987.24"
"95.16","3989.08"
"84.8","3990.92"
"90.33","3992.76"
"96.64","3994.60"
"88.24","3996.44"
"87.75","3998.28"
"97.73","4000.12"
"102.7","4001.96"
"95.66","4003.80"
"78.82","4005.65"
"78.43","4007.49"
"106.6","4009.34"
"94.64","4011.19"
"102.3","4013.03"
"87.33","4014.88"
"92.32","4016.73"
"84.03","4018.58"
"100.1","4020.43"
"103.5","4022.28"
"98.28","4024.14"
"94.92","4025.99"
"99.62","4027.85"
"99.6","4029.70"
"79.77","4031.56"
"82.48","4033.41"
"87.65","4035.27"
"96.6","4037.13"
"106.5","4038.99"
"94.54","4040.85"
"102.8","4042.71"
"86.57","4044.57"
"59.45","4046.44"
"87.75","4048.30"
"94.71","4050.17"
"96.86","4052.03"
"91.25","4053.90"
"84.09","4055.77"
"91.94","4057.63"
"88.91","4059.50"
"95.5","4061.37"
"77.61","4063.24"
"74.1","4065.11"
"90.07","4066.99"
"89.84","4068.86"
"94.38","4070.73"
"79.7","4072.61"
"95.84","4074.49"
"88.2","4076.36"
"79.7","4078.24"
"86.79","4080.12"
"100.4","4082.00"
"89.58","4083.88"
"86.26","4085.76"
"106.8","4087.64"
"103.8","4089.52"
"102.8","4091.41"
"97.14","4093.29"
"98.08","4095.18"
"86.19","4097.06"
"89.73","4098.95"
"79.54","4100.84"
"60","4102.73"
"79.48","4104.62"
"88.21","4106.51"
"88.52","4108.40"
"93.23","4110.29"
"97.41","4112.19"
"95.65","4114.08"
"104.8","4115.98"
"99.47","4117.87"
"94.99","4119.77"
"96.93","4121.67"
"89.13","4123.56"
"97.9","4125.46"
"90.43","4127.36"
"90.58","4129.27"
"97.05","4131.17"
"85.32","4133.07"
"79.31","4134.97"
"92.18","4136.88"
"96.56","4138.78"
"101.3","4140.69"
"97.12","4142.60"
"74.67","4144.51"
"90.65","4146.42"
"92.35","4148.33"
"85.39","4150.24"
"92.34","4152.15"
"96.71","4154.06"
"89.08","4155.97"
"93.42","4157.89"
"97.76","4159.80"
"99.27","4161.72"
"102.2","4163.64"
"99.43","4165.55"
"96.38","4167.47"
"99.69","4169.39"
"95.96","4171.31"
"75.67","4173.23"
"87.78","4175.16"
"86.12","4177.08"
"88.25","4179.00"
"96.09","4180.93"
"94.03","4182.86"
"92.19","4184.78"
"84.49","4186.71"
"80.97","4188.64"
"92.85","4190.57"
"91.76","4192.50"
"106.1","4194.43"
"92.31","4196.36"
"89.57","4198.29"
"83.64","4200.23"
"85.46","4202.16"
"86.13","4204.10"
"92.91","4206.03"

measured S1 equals 2.0 A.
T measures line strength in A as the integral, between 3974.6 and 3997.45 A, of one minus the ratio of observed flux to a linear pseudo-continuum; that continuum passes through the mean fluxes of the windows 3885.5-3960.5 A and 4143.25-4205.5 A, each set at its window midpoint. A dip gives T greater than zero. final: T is -4.4 A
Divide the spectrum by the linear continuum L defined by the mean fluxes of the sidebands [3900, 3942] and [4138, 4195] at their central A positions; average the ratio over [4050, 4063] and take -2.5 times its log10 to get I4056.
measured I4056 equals -0.168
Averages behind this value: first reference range 60.2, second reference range 92.4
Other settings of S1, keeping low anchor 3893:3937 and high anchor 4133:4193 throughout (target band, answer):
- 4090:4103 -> -0.9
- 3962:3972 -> 4.6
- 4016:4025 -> -2.4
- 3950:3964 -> -1.1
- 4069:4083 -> -1.3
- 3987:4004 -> -4.7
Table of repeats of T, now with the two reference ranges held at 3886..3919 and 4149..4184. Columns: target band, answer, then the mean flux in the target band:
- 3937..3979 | 9.7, 59.6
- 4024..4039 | -1.8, 93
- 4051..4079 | -0.8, 88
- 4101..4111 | 0.8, 81.5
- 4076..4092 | -1.3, 93.8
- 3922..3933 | 3.8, 49.1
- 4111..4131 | -1.4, 95.7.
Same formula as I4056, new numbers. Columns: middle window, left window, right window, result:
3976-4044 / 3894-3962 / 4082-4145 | -0.189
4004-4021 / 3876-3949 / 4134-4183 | -0.219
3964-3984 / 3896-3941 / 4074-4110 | 0.229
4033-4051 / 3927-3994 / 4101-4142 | -0.179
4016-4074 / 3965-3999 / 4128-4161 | -0.147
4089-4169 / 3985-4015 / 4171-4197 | -0.020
